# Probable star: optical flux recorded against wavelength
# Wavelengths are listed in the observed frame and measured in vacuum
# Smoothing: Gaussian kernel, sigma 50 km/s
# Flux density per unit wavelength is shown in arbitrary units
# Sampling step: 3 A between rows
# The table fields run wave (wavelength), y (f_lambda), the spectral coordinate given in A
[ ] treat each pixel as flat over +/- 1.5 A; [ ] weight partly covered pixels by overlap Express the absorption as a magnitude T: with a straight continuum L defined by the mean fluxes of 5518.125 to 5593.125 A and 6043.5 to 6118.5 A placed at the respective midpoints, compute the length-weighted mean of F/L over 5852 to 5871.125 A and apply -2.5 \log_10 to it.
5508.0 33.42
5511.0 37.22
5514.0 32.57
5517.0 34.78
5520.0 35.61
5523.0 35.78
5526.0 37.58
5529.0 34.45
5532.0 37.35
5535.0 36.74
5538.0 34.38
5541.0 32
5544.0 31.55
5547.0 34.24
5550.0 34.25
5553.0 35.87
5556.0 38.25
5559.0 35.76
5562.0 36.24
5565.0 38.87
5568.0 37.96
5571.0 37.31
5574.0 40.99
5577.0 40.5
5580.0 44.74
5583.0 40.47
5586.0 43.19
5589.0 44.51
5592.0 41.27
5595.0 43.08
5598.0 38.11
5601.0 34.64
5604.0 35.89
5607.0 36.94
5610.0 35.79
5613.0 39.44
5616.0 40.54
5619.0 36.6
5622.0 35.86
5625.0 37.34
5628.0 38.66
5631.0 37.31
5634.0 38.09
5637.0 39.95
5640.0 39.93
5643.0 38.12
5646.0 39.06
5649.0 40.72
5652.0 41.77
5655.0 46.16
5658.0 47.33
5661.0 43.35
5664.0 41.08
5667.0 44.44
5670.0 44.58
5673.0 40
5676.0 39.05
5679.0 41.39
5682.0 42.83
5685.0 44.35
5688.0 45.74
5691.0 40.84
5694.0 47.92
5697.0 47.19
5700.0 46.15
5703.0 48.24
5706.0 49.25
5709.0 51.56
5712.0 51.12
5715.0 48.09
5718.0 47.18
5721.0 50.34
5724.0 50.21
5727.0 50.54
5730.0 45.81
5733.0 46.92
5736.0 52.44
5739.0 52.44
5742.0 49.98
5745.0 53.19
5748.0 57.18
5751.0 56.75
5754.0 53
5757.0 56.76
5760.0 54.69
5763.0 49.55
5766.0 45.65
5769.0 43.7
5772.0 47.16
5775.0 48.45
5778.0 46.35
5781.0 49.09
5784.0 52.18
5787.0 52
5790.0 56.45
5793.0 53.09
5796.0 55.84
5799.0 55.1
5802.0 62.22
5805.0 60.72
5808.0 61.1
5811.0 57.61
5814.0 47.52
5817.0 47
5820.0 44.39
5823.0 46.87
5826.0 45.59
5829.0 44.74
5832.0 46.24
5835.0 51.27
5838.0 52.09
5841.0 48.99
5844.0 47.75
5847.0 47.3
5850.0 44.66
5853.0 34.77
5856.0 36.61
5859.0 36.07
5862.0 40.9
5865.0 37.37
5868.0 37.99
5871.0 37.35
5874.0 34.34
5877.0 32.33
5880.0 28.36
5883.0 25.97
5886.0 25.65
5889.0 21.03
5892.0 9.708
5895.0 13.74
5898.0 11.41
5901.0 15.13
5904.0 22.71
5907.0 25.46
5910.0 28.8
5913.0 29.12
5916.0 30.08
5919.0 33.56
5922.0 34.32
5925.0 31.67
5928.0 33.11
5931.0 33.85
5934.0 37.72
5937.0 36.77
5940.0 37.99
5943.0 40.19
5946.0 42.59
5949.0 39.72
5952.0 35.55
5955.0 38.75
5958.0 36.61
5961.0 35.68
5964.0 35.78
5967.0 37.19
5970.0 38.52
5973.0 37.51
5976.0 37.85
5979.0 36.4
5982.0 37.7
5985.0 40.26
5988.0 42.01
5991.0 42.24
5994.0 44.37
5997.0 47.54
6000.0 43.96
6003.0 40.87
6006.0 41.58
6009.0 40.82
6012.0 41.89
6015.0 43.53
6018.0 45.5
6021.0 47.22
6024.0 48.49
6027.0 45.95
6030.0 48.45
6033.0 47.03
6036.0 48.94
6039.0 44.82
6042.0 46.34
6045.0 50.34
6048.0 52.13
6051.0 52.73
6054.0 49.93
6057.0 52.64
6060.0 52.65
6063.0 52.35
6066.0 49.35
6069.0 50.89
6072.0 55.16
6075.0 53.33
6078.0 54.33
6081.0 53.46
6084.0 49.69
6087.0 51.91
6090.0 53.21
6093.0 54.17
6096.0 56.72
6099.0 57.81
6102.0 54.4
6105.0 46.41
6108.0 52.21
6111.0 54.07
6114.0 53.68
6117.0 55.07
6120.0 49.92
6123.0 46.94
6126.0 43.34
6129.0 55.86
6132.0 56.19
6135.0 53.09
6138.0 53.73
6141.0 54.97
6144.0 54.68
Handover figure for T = 0.24 mag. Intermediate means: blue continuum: 37.6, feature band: 37.4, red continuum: 52.7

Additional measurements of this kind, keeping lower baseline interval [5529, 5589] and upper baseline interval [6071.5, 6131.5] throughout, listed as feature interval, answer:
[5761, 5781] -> -0.09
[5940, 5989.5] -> 0.26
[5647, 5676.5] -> -0.07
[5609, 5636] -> 0.04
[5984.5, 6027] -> 0.14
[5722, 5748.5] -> -0.19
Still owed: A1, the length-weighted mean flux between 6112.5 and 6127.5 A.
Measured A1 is 49.8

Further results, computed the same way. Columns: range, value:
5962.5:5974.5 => 37.2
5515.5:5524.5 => 35.4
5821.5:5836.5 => 46.9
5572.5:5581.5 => 42.1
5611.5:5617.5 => 40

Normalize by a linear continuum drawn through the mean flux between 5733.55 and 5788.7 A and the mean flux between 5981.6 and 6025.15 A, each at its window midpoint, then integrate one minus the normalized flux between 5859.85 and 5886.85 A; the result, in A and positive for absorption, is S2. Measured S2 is 7.9 A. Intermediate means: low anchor 51.1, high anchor 43.3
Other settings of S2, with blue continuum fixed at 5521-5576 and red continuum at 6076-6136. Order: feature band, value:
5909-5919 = 3.6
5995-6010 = 2.0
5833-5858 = -0.2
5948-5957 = 1.9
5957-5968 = 2.8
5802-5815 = -4.1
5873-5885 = 4.2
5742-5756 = -4.2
